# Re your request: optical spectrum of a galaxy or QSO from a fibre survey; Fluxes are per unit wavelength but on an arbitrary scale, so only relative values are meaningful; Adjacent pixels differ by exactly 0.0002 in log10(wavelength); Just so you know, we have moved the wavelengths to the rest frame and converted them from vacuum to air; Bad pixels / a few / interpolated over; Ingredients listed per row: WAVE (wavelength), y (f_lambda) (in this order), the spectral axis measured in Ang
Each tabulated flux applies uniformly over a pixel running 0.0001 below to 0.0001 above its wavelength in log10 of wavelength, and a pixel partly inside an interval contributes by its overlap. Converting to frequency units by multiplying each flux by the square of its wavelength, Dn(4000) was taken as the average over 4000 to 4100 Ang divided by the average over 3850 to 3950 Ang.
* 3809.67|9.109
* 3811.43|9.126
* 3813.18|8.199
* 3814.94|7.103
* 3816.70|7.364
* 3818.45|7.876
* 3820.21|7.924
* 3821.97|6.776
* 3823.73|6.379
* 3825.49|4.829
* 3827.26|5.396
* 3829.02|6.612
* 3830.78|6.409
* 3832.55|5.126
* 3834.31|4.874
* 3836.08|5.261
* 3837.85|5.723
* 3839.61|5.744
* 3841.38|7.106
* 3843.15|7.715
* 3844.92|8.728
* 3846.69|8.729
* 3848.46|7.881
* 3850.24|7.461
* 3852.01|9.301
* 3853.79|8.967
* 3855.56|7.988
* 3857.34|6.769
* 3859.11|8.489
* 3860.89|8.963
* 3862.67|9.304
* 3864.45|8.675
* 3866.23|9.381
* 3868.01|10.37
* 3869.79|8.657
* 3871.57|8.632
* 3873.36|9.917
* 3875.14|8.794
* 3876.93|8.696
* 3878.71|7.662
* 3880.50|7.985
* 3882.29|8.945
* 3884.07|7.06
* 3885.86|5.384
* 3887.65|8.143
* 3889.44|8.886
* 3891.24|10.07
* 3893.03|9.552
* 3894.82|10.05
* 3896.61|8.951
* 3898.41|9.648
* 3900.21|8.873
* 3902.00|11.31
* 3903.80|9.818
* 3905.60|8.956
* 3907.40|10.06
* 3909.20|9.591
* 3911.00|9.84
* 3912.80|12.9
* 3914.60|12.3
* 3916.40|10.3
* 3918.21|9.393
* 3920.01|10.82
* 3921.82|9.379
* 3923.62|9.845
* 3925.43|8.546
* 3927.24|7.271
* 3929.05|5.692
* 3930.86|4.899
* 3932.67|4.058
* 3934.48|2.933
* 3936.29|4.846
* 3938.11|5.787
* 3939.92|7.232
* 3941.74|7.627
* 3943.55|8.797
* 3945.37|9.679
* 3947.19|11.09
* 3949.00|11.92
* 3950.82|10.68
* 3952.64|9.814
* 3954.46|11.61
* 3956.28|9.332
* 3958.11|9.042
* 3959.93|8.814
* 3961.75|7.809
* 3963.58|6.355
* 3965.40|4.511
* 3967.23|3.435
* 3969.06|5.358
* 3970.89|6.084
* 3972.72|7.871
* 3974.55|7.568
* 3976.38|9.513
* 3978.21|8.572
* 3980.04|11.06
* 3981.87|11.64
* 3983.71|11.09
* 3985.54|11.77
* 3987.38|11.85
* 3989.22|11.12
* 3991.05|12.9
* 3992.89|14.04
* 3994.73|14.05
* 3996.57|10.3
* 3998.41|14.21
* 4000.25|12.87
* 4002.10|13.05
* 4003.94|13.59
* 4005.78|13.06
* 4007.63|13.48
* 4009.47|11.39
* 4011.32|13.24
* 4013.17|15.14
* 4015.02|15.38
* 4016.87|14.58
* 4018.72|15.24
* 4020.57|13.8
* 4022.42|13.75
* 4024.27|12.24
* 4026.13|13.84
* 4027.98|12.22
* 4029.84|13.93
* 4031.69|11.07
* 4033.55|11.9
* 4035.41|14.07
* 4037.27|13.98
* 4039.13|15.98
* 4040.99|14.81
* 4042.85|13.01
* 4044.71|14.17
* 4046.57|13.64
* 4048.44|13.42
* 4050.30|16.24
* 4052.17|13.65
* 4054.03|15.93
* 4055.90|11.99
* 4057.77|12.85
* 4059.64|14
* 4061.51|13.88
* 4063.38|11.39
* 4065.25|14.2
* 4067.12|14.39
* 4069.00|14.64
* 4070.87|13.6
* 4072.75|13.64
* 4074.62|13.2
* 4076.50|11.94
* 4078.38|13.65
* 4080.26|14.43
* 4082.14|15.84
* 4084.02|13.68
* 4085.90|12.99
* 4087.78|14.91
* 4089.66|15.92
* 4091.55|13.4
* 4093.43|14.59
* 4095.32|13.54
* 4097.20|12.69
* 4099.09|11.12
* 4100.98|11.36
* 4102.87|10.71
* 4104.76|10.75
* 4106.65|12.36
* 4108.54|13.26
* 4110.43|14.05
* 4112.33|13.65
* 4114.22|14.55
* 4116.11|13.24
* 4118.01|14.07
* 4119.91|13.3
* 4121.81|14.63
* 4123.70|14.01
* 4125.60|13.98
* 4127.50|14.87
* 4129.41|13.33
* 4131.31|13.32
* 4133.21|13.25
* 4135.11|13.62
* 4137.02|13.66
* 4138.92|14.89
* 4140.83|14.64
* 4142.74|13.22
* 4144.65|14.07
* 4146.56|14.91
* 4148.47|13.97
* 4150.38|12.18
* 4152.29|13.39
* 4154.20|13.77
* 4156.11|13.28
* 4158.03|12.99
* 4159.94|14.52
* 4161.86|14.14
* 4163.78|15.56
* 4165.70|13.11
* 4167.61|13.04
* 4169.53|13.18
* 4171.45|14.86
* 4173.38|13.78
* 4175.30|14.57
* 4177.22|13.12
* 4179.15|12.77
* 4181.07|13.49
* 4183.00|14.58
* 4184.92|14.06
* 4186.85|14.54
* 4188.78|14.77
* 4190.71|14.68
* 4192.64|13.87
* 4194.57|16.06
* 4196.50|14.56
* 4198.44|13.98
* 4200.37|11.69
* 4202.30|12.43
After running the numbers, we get 1.7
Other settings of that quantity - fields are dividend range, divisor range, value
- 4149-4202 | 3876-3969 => 1.84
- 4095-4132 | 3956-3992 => 1.60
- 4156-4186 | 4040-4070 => 1.05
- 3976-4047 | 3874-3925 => 1.46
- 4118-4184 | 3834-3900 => 1.93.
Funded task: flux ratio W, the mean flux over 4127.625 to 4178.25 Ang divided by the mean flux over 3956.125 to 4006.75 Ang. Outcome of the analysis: 1.4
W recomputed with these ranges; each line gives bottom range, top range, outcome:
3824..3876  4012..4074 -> 1.81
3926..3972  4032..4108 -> 1.83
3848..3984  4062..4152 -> 1.58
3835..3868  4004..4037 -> 1.69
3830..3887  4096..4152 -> 1.71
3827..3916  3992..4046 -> 1.60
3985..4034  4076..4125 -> 1.02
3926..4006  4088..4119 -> 1.43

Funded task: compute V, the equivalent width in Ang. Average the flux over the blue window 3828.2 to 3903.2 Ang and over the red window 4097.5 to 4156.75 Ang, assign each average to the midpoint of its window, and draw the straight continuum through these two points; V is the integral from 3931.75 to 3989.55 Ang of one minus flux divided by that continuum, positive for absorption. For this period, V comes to 9.88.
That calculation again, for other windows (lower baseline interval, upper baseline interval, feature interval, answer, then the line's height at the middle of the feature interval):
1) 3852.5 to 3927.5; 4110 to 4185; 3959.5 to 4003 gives 4.19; 10.8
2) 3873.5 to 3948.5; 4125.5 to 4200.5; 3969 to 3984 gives 1.74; 9.99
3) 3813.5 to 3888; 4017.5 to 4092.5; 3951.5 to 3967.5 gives 4.10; 10.9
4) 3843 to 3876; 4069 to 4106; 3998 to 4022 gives -4.16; 11.7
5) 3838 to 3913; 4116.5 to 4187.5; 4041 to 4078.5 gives -4.83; 12.1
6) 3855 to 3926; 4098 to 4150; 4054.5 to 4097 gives -4.08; 12.6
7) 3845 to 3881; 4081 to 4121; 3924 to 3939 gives 6.49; 9.99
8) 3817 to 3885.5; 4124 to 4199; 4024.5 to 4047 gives -4.15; 11.4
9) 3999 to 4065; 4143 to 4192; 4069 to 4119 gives 1.35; 13.7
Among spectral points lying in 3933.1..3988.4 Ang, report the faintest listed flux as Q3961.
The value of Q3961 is 2.933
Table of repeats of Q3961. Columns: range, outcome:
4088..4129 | 10.71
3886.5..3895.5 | 8.143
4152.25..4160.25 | 12.99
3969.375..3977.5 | 6.084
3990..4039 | 10.3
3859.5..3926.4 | 5.384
